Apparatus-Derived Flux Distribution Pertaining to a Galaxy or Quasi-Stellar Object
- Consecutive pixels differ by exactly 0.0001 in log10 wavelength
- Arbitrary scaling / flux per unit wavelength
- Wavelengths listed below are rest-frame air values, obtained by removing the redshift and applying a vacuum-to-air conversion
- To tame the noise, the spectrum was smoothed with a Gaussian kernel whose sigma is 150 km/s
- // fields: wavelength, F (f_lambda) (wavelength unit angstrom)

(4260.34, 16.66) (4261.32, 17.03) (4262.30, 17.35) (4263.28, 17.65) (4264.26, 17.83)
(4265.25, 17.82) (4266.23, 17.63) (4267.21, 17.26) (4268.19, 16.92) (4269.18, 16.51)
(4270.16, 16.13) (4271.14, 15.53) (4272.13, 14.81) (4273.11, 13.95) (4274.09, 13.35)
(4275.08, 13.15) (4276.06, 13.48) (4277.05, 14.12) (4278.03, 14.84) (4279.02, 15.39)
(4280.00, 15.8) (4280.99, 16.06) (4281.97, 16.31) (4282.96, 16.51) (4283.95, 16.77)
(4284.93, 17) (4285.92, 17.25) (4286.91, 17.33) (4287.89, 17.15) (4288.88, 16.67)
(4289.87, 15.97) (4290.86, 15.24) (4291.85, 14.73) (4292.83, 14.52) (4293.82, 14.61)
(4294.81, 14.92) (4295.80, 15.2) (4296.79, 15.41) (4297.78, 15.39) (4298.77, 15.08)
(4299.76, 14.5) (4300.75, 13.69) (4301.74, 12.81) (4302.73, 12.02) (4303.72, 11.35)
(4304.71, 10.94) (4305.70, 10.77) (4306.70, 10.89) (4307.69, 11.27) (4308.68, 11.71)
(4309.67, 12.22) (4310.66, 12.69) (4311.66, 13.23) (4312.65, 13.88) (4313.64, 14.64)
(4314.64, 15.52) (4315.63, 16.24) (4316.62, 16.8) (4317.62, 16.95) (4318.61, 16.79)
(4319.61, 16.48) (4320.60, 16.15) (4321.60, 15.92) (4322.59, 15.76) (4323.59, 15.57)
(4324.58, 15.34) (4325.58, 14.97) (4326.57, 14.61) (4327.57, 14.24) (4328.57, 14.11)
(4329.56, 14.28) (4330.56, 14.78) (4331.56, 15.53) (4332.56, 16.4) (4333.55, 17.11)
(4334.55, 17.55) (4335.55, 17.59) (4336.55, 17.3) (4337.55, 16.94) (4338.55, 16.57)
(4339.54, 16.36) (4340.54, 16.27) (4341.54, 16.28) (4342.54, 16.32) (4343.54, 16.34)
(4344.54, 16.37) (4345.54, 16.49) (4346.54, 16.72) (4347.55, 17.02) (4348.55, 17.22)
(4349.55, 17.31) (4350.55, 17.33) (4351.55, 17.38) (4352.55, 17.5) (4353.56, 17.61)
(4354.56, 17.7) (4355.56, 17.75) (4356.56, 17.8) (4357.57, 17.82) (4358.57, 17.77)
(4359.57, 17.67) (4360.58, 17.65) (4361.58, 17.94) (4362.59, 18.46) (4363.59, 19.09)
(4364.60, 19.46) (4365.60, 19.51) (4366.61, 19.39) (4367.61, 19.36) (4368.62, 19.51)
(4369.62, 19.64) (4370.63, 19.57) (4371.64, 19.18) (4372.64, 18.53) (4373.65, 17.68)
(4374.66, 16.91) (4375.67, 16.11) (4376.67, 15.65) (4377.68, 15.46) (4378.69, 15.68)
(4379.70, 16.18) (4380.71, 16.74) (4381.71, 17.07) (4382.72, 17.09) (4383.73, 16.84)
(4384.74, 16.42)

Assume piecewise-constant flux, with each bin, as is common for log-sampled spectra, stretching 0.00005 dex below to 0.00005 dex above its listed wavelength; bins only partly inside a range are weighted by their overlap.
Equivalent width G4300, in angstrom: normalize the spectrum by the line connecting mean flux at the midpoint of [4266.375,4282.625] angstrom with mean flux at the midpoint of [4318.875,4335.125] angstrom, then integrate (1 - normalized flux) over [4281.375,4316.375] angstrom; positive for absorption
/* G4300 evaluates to 2.2 angstrom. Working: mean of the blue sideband 15.3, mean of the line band 14.4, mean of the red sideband 15.6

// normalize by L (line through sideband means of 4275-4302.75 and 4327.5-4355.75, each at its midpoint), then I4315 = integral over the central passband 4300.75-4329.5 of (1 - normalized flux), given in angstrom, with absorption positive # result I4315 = 3.4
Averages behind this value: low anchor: 15.3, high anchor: 16.6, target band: 14.1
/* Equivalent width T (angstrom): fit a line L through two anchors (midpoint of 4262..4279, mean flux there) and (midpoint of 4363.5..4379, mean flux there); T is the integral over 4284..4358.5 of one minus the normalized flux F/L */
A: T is 6.45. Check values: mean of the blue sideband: 15.8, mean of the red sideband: 18.2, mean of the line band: 15.5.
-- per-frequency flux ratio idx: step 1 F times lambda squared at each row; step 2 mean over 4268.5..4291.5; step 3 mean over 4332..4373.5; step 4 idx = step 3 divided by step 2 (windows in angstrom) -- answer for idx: 1.17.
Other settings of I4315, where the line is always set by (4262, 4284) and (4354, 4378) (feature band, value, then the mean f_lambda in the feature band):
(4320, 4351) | 2.2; 16.2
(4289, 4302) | 1.2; 14.9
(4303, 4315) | 3.1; 12.4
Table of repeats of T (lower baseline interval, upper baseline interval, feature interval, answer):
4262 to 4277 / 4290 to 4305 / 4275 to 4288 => -0.6 angstrom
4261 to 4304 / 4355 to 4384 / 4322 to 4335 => 1.1 angstrom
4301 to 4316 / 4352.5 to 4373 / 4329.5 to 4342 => -0.7 angstrom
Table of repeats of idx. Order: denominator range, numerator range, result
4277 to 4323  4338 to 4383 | 1.22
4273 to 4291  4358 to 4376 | 1.23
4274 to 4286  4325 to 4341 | 1.06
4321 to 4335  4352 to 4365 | 1.18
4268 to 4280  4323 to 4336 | 1.07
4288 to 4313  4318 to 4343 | 1.19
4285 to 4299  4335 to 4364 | 1.13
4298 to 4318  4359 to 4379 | 1.40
